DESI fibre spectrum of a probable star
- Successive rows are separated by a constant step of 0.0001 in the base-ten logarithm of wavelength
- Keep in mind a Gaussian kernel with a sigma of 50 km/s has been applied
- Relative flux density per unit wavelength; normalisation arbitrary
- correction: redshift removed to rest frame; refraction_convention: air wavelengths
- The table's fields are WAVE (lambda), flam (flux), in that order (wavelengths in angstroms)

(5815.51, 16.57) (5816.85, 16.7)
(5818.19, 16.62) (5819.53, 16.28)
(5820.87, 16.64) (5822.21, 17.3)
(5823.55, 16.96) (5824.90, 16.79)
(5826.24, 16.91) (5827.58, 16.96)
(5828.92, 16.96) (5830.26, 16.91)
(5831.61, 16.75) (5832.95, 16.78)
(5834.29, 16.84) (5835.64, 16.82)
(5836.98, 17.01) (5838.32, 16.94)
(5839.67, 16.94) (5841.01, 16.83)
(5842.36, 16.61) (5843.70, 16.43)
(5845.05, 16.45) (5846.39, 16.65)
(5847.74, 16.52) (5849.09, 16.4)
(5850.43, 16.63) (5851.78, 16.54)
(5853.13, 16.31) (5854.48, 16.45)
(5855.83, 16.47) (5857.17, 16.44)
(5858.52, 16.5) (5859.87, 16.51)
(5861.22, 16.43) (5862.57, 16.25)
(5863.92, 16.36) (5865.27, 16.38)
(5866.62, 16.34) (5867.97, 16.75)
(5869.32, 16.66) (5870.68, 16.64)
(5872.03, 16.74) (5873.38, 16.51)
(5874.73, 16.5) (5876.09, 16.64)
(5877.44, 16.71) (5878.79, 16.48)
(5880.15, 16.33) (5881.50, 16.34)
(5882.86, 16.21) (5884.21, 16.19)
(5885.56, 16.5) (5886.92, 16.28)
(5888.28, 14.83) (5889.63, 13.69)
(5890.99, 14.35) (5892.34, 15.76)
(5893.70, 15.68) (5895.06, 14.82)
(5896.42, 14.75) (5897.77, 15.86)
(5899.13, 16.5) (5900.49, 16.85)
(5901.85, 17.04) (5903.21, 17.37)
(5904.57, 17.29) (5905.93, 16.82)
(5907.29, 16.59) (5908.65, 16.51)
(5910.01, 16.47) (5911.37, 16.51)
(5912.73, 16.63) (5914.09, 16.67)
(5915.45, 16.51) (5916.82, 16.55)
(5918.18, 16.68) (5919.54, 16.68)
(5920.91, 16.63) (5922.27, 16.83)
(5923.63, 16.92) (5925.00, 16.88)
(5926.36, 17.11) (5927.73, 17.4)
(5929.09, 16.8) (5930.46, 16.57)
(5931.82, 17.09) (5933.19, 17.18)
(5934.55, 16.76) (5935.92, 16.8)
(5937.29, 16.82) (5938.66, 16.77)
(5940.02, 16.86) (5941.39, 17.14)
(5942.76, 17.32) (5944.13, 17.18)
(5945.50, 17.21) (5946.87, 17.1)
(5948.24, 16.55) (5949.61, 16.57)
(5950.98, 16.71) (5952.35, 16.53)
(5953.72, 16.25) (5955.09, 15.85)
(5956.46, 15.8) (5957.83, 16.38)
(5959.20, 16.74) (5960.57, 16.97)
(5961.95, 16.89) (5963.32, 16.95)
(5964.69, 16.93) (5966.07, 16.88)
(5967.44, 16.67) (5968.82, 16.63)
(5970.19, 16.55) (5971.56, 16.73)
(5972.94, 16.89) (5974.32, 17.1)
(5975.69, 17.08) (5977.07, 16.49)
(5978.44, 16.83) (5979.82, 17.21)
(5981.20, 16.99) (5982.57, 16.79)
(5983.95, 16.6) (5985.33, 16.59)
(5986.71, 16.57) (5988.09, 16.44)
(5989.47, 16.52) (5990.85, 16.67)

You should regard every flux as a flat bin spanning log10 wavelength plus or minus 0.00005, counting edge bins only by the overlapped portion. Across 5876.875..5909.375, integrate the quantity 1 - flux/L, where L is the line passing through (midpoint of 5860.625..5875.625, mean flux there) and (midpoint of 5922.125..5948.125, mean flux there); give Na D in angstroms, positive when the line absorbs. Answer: 1.2 angstroms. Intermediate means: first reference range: 16.5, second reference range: 17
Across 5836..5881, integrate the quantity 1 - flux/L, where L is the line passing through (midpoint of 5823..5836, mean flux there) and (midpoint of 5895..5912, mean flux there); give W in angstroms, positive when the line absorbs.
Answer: 0.4 angstroms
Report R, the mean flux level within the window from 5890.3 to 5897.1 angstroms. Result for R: 15.1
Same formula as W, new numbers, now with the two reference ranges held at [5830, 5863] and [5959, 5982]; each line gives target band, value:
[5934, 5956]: 0.1 angstroms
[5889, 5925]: 1.0 angstroms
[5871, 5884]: 0.1 angstroms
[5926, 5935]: -0.1 angstroms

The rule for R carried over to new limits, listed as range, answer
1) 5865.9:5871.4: 16.6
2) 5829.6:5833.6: 16.8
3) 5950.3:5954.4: 16.5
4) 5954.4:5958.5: 16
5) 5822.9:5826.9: 16.9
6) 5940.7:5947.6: 17.2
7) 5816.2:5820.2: 16.5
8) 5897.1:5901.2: 16.4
